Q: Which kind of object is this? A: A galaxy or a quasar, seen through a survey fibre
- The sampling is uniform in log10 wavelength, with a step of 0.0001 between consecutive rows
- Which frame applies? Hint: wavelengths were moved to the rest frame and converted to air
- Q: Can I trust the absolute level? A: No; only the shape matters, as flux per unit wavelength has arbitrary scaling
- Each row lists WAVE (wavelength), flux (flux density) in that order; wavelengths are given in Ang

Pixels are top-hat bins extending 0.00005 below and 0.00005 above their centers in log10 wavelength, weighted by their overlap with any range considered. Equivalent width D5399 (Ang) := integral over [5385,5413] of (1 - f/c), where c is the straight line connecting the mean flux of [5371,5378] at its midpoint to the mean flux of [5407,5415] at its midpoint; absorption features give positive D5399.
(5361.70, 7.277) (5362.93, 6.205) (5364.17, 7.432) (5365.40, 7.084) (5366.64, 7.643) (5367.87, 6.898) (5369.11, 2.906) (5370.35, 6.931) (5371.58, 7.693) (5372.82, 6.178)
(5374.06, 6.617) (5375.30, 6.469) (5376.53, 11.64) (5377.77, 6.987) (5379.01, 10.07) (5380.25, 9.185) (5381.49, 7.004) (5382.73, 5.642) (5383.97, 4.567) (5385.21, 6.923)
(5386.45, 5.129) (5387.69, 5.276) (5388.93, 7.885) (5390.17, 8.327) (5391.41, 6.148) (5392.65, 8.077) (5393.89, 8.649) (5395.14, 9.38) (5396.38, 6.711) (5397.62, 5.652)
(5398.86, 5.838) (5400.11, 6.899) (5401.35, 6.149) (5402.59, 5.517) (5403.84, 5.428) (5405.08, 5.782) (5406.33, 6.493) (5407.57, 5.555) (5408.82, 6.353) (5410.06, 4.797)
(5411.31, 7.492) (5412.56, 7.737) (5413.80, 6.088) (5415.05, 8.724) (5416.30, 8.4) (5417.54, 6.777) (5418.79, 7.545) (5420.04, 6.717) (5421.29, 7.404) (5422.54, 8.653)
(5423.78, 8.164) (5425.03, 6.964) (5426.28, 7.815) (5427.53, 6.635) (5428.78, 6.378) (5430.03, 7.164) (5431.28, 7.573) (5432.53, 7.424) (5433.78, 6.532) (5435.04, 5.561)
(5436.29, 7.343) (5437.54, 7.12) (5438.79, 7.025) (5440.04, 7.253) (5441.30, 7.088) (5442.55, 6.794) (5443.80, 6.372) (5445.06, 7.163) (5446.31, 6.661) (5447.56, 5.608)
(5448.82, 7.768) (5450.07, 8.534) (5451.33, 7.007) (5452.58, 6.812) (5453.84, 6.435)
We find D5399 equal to 1.1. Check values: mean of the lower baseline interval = 7.63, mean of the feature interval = 6.6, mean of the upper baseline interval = 6.51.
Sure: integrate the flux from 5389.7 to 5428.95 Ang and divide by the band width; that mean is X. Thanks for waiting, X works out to 6.98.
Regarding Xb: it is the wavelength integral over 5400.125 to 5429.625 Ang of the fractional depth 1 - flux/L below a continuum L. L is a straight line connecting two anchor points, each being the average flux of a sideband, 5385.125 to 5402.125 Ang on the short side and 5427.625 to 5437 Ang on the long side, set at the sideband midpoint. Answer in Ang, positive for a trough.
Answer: 0.1 Ang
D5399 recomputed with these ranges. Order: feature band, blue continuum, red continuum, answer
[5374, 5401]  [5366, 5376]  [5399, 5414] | -3.8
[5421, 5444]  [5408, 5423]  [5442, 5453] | -0.2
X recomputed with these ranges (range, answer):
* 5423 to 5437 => 7.07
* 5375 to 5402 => 7.22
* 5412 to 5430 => 7.42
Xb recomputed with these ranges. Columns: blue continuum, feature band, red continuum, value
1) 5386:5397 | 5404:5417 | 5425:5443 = 0.9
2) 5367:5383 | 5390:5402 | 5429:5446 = 0.1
